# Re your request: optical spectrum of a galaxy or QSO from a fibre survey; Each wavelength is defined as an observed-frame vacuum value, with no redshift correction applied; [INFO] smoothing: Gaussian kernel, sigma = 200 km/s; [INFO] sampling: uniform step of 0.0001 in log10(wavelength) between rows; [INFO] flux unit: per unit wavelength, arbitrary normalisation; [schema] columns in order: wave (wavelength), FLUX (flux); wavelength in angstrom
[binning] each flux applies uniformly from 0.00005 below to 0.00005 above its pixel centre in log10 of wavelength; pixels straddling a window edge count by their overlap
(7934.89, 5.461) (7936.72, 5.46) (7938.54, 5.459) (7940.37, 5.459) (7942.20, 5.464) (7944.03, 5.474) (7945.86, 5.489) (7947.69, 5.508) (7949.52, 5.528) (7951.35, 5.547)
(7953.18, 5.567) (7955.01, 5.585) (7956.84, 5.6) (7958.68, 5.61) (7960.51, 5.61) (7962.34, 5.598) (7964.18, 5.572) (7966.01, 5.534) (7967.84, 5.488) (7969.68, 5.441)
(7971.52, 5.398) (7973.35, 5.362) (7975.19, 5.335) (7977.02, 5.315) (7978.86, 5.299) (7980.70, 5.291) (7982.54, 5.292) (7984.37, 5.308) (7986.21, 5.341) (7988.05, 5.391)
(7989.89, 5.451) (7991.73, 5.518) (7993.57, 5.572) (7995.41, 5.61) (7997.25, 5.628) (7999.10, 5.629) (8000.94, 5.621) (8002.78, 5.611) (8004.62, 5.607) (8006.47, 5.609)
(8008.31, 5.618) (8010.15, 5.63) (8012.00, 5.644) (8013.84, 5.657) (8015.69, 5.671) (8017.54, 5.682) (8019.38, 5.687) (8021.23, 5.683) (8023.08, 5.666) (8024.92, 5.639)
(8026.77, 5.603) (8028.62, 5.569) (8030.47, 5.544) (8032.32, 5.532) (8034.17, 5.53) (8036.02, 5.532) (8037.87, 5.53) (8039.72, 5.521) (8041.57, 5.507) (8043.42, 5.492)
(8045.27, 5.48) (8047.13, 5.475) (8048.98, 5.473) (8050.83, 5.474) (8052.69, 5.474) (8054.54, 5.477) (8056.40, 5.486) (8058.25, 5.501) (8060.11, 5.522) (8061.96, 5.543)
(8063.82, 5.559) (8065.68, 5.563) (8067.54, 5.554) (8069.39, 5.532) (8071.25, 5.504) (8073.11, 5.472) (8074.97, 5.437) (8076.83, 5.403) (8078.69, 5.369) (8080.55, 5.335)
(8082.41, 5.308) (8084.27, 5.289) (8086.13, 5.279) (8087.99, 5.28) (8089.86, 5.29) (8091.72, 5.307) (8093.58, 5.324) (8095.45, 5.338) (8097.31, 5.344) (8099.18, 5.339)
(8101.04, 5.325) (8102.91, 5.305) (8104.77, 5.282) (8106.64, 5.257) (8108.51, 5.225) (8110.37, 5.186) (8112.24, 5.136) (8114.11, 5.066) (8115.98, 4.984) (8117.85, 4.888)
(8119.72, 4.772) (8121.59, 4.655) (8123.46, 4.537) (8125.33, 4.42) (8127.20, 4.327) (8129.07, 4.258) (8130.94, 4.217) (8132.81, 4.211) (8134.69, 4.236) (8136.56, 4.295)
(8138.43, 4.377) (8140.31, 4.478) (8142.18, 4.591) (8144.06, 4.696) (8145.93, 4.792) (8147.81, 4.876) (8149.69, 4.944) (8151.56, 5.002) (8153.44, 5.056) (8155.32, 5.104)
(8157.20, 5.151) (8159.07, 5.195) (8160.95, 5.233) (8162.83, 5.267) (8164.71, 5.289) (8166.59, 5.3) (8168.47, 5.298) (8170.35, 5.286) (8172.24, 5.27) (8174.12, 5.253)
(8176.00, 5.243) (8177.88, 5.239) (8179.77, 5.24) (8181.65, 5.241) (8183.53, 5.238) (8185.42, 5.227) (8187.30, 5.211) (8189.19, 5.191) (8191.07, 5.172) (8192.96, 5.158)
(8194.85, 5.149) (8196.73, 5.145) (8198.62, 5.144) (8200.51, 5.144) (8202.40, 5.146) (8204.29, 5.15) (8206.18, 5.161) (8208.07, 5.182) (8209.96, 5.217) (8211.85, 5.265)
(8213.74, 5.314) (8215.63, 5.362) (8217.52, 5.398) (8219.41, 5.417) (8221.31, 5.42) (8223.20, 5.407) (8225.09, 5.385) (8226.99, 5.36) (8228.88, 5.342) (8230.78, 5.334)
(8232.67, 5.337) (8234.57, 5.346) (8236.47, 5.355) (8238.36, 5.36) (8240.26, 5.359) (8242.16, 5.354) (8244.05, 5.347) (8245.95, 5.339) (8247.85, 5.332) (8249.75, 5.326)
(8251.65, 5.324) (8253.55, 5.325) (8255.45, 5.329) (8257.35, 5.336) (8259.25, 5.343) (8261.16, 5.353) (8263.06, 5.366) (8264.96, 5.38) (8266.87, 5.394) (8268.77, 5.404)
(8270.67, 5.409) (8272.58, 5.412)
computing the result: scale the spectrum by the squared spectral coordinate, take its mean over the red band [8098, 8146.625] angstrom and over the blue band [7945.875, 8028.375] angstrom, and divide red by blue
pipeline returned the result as 0.89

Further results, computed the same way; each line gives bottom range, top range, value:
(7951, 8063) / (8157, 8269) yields 1.01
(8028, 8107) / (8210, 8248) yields 1.03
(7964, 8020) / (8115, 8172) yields 0.90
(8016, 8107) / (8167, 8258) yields 1.00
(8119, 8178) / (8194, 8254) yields 1.12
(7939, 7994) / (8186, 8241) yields 1.03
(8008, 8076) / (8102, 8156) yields 0.88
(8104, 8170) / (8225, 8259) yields 1.13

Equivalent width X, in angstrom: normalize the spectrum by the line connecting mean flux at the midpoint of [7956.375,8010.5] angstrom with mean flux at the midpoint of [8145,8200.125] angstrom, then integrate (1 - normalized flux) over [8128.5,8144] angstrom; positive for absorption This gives 2.6 angstrom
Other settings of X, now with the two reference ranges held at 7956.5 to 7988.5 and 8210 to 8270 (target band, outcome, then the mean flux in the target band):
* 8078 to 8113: 0.68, 5.29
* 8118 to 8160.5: 5.73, 4.66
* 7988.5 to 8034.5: -1.60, 5.61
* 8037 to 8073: -0.68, 5.51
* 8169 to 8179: 0.21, 5.26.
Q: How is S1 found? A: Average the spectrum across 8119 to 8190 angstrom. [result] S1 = 4.9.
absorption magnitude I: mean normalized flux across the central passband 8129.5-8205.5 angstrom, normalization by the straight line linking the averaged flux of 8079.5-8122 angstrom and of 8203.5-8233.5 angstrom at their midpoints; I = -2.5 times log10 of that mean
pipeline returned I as 0.06 mag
